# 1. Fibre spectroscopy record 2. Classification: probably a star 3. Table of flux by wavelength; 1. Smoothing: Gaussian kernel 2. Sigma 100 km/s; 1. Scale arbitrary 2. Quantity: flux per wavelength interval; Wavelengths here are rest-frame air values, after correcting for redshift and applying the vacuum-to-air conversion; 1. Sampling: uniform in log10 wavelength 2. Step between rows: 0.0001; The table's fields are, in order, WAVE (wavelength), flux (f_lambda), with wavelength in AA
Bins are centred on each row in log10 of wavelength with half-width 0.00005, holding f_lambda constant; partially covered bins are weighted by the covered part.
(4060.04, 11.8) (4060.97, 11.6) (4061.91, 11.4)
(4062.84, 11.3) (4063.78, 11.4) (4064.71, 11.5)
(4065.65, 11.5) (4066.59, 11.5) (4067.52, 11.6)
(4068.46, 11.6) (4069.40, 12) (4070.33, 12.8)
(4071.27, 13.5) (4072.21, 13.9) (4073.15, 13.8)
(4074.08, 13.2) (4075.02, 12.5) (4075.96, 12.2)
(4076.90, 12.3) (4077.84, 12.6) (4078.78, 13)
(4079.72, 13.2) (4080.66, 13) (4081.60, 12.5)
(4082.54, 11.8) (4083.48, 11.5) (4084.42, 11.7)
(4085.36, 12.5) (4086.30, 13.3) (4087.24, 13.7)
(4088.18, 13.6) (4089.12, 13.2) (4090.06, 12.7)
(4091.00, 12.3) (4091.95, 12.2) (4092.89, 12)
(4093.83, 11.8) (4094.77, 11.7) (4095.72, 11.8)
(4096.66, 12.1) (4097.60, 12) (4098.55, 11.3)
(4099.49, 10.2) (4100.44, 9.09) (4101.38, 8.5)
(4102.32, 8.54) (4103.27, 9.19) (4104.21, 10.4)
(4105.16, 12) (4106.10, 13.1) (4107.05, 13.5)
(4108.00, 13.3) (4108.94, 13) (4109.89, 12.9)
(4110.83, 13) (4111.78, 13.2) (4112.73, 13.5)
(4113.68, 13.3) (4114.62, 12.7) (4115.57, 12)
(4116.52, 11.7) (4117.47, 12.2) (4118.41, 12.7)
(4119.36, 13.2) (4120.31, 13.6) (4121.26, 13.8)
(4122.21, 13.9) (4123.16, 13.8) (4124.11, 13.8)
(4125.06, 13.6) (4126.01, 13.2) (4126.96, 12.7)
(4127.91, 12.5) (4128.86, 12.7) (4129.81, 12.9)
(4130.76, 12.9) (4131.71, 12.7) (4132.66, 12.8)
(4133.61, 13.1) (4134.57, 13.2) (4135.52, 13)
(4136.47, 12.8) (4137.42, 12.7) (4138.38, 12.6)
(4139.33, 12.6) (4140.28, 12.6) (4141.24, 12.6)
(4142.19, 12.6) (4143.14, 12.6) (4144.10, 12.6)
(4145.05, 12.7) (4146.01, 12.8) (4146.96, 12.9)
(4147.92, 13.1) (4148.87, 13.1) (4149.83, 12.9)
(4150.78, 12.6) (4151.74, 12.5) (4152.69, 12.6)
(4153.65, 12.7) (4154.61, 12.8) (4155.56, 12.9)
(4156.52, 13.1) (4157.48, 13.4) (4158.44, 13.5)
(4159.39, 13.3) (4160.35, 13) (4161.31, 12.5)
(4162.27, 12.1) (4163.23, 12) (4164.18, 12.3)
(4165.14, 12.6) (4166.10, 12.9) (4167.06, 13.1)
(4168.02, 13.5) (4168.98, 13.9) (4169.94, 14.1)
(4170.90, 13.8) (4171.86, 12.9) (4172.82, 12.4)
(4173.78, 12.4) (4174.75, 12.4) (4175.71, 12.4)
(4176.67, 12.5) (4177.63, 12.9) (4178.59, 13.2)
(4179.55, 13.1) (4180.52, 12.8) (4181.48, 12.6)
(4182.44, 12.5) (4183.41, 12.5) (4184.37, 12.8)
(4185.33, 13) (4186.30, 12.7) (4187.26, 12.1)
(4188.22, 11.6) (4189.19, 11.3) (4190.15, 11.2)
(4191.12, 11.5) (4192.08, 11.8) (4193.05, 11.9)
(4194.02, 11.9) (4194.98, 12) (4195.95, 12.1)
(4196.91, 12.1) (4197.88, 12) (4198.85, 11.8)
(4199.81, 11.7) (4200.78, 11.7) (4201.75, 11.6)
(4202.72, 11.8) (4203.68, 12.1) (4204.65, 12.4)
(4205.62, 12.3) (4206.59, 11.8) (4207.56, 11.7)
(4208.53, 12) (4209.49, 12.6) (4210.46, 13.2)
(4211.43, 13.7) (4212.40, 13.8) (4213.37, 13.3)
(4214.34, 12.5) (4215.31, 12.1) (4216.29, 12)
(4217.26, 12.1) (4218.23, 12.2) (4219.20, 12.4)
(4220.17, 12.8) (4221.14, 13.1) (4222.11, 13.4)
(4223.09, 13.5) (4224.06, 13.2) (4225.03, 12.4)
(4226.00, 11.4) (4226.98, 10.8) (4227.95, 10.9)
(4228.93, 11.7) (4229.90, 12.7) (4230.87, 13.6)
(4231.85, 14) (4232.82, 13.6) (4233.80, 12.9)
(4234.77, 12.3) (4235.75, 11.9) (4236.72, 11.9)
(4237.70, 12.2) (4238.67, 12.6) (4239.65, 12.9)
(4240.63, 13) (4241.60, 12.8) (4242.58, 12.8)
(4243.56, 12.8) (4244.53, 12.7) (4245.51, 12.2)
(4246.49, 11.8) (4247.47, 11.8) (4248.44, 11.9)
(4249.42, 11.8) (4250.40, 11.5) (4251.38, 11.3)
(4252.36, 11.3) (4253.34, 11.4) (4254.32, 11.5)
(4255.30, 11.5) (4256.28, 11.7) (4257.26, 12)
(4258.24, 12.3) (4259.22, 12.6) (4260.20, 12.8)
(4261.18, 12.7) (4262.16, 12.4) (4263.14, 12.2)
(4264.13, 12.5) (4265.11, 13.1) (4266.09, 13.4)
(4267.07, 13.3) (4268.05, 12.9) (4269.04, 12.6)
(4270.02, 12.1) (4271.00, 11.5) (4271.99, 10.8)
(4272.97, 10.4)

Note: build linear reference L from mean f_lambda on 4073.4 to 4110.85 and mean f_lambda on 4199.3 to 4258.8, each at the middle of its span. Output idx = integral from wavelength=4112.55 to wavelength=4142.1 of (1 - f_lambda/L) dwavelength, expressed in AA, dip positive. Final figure -2.0 AA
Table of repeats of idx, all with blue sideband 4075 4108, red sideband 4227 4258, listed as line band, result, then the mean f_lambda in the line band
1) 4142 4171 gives -2.09 AA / 12.9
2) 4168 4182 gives -1.04 AA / 13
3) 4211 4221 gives -0.45 AA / 12.7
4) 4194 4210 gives 0.20 AA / 12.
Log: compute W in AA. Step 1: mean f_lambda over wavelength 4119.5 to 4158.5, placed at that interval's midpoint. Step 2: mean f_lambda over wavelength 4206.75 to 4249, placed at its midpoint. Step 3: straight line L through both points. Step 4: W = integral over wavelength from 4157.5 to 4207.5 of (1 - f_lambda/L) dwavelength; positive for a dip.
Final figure 1.2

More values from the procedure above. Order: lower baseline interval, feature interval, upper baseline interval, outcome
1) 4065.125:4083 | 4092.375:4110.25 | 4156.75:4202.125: 1.6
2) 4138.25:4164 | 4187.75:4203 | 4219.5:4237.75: 1.1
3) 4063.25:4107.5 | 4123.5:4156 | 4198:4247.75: -1.7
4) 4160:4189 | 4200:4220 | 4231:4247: 0.5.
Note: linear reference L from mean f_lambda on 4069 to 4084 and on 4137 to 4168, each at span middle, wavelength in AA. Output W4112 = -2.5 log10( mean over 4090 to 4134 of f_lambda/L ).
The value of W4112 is 0.038 mag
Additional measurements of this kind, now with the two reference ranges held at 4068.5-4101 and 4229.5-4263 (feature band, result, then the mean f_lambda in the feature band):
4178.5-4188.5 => -0.025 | 12.6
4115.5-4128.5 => -0.062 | 13.1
